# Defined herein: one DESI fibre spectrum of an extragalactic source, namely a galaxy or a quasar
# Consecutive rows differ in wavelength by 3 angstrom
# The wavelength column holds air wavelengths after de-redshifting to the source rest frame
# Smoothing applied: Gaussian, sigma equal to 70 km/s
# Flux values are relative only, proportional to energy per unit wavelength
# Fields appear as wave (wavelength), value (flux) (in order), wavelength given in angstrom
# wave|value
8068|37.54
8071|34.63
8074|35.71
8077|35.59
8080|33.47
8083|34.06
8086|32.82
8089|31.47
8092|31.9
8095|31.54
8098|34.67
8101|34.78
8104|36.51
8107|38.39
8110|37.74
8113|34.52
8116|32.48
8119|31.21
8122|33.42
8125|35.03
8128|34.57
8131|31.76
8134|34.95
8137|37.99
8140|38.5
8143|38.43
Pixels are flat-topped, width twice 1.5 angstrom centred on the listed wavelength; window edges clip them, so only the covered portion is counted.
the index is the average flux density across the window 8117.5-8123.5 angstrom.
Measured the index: 32.3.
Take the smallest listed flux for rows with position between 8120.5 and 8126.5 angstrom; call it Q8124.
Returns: 33.42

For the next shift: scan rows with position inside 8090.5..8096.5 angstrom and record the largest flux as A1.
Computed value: 31.9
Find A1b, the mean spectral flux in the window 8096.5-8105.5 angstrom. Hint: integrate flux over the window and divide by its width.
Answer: 35.3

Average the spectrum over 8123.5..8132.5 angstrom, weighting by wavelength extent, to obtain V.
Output 33.8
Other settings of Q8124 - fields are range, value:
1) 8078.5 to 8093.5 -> 31.47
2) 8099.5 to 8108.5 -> 34.78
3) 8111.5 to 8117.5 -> 32.48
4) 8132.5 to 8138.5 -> 34.95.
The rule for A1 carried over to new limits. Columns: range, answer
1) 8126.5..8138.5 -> 37.99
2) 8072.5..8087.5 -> 35.71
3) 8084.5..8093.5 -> 32.82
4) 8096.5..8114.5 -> 38.39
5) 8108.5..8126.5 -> 37.74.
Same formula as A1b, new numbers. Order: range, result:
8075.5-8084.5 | 34.4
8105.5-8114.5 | 36.9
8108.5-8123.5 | 33.9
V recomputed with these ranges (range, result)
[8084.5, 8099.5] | 32.5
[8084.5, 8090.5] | 32.1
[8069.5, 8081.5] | 34.9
